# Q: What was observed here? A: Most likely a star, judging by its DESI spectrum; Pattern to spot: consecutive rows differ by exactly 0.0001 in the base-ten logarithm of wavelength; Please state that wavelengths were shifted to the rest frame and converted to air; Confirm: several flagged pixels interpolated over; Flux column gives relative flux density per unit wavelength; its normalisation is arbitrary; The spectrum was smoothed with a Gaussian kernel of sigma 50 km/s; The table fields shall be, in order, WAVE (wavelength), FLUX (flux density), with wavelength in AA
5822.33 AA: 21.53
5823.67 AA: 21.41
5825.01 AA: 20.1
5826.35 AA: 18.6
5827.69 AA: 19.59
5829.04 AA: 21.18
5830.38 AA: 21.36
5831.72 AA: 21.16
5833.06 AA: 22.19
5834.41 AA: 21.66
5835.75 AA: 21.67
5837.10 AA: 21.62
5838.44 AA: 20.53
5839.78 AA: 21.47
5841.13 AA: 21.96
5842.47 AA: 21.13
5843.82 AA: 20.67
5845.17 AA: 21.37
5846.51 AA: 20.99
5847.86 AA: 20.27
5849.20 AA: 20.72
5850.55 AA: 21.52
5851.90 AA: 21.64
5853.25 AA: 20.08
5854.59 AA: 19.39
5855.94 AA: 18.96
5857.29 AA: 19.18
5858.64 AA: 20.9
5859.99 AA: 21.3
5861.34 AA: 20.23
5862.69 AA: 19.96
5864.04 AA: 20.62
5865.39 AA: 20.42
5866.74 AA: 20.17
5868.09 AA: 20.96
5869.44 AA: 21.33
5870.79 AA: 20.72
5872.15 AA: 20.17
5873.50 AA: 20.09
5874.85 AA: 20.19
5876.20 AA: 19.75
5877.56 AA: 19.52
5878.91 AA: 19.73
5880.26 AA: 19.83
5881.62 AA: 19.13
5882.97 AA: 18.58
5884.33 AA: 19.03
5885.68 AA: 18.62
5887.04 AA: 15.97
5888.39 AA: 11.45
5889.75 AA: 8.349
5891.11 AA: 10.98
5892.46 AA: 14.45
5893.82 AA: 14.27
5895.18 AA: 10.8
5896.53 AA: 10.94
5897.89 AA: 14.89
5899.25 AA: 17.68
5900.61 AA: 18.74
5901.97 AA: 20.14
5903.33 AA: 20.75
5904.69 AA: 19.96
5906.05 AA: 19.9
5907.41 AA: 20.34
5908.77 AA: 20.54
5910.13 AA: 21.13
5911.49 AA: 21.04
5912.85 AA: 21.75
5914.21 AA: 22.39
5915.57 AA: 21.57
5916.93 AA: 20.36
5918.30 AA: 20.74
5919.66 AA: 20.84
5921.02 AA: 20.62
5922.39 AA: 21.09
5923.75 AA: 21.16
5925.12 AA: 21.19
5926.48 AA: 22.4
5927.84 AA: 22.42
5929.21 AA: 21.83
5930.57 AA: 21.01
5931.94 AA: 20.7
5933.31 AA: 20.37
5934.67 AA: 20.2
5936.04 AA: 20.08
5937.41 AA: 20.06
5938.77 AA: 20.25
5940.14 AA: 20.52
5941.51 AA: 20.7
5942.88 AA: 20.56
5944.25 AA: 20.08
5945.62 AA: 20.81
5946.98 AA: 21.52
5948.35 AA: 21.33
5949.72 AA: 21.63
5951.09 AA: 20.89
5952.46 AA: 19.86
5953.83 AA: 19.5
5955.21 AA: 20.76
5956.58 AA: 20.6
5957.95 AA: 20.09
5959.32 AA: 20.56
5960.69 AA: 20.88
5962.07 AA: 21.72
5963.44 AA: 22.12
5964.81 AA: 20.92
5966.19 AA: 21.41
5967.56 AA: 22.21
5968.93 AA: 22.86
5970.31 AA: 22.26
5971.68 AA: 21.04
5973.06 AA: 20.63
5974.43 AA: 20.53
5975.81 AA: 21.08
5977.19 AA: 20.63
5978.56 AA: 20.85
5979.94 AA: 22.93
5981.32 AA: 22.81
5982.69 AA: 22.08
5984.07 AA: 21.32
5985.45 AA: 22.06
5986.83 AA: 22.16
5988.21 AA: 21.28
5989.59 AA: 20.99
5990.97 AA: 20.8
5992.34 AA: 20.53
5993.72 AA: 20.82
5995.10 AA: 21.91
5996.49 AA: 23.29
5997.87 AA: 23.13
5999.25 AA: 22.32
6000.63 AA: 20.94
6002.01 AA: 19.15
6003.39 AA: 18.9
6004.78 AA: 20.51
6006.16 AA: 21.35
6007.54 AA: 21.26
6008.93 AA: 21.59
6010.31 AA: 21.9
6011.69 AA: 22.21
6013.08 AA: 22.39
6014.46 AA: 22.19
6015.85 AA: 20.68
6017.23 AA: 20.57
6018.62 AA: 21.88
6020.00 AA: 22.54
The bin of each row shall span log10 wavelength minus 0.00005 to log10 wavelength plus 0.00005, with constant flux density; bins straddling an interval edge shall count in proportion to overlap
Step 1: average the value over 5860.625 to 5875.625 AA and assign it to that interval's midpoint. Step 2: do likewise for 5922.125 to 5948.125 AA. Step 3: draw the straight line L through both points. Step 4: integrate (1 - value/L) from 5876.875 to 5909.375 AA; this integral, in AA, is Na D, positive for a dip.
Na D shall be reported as 5.9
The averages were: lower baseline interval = 20.4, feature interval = 16.8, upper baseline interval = 20.9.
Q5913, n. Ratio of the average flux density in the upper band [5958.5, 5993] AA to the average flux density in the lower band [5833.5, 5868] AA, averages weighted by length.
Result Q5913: 1.0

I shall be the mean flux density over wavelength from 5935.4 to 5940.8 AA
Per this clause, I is 20.2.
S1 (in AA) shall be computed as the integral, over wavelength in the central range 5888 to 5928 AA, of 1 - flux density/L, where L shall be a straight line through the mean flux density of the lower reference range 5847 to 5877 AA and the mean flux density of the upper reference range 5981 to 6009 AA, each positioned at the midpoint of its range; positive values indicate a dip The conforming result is 4.4 AA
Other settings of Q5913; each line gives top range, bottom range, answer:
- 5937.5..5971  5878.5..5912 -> 1.23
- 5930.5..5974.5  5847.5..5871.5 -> 1.02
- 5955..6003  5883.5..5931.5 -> 1.15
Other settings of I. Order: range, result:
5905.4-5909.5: 20.3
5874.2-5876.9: 19.9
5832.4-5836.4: 21.8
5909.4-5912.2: 21.1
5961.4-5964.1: 21.9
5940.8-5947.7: 20.7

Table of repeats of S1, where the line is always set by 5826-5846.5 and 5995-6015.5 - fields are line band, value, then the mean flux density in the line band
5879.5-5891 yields 2.76 AA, 16.1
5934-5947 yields 0.56 AA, 20.4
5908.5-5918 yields 0.01 AA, 21.3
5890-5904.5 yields 4.05 AA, 15.3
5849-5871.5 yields 0.74 AA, 20.5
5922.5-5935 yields 0.03 AA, 21.3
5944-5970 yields 0.39 AA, 21.1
